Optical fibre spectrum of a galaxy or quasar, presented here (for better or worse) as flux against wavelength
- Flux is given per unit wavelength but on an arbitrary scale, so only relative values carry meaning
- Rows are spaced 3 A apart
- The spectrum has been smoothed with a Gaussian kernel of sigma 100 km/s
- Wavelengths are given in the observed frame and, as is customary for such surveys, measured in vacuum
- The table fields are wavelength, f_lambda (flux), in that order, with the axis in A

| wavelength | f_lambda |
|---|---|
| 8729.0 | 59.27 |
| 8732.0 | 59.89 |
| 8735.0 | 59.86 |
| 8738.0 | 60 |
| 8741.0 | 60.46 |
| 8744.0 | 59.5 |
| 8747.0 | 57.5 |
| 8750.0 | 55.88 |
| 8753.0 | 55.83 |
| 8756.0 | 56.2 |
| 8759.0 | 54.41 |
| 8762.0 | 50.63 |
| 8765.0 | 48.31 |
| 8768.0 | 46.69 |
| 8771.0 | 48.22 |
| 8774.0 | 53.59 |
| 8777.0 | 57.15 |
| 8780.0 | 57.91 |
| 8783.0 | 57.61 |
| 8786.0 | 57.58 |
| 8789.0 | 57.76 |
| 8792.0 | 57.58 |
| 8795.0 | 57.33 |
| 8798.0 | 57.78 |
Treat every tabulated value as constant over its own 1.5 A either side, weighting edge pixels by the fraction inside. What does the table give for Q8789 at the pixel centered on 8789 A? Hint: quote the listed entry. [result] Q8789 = 57.76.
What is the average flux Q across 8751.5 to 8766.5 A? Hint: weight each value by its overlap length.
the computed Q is 53.1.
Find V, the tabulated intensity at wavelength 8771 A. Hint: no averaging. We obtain 48.22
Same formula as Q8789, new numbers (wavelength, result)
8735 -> 59.86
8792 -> 57.58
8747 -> 57.5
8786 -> 57.58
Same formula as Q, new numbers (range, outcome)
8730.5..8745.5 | 59.9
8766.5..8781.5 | 52.7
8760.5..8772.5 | 48.5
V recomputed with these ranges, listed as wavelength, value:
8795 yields 57.33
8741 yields 60.46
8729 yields 59.27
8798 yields 57.78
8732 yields 59.89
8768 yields 46.69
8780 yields 57.91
